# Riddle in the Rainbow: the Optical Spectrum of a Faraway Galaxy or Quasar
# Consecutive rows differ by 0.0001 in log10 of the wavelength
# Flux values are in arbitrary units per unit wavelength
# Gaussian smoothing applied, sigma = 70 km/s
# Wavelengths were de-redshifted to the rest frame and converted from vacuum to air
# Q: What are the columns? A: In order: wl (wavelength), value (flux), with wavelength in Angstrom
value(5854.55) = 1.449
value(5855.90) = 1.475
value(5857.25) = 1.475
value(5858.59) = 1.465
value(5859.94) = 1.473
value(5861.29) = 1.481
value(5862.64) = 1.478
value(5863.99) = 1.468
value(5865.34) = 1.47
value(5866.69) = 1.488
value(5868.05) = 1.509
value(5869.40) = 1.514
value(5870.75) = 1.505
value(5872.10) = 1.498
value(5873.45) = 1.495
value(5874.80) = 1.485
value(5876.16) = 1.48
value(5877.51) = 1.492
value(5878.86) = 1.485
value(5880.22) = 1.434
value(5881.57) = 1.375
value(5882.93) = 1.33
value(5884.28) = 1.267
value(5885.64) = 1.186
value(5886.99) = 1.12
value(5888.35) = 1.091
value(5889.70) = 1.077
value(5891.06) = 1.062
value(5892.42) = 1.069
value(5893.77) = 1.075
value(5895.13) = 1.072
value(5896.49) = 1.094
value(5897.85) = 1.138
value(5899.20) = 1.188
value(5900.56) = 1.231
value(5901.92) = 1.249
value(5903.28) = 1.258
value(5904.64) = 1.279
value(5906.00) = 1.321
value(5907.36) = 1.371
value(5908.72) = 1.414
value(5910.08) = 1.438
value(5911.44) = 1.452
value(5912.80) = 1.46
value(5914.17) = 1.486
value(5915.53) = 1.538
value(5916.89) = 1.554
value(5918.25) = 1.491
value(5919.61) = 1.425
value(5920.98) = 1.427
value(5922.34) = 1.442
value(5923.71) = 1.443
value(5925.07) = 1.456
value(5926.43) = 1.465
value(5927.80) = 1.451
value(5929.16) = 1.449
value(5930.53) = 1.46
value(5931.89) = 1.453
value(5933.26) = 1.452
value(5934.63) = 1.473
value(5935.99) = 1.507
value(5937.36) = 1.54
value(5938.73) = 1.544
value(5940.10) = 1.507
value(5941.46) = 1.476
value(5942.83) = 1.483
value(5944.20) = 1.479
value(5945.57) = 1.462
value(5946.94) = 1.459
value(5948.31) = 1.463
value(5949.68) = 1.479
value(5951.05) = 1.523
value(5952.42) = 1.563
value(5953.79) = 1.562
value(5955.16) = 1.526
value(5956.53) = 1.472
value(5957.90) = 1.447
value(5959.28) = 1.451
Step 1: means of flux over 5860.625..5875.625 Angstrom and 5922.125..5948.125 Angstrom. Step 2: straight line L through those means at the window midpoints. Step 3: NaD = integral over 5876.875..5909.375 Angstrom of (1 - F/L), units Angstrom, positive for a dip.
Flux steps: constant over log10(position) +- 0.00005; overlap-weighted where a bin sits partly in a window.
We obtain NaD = 5.4 Angstrom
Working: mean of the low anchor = 1.49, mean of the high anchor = 1.47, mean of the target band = 1.24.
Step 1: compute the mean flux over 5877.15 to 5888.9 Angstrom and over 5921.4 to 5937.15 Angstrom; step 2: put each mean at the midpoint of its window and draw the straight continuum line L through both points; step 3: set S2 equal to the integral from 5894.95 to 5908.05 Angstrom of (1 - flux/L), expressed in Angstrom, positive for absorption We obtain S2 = 1.4 Angstrom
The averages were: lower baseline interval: 1.31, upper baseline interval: 1.46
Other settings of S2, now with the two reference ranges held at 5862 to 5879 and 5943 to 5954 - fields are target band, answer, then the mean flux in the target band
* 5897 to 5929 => 2.2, 1.39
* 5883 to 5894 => 2.7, 1.13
